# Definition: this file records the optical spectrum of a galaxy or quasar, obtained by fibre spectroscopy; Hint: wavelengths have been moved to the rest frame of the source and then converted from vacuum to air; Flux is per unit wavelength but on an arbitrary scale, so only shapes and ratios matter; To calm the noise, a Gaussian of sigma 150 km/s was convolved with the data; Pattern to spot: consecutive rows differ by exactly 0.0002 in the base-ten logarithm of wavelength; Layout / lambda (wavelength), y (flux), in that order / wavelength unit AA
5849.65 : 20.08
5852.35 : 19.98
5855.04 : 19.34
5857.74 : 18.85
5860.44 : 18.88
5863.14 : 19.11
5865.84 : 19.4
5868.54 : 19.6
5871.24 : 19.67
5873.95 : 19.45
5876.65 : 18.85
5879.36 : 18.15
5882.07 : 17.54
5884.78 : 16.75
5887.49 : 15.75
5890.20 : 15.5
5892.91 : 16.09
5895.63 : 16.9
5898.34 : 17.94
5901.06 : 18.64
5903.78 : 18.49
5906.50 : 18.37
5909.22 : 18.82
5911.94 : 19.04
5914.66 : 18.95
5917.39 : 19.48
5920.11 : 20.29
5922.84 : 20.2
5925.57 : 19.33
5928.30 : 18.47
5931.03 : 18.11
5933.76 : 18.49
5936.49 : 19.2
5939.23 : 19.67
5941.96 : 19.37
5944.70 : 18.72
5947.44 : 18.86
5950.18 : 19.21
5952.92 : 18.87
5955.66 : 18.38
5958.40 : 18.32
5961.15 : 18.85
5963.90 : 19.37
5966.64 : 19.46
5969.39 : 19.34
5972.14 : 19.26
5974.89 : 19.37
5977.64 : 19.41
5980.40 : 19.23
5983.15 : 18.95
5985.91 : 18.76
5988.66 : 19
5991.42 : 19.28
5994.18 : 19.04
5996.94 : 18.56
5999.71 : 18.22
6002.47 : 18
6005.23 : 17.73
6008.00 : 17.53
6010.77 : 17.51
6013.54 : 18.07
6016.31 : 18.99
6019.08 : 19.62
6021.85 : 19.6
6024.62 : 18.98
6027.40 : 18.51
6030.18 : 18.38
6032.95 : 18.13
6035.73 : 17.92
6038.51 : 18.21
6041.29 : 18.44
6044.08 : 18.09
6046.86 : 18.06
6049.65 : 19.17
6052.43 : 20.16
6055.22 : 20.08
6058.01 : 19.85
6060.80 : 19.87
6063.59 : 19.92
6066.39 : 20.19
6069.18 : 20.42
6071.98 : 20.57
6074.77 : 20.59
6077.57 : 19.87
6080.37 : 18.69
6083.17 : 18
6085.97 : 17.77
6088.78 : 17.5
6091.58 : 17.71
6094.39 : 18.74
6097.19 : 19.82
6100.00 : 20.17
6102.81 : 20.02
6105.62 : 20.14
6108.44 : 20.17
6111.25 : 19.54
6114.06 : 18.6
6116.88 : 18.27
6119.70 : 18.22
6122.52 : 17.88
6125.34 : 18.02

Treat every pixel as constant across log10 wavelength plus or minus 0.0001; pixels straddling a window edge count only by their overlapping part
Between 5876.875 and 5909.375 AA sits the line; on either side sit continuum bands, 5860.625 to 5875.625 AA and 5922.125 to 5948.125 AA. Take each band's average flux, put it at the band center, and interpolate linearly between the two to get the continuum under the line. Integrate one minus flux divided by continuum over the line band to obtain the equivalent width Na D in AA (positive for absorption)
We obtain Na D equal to 3.1 AA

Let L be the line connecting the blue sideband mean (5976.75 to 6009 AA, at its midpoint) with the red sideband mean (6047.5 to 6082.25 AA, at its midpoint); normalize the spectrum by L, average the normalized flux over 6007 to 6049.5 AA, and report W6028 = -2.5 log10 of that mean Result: 0.047 mag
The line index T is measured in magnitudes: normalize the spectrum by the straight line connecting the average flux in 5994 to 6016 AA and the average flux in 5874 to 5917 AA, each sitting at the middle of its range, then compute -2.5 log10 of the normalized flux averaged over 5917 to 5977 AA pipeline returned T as -0.07 mag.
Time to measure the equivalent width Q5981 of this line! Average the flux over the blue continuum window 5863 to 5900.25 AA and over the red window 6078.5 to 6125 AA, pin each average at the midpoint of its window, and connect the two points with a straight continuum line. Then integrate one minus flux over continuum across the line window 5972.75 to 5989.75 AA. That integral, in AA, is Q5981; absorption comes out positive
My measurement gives -0.8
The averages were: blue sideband 17.9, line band 19.1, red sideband 18.8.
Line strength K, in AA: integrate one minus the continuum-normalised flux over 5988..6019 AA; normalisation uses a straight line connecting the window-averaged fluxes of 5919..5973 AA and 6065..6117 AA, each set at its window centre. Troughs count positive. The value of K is 1.3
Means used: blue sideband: 19.1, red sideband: 19.3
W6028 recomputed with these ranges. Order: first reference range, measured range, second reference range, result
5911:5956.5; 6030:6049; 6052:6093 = 0.06 mag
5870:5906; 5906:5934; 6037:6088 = -0.07 mag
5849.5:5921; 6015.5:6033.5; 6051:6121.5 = 0.01 mag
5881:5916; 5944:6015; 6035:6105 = -0.02 mag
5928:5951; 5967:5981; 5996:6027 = -0.04 mag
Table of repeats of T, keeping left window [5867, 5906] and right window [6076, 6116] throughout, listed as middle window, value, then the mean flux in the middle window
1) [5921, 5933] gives -0.06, 19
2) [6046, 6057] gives -0.04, 19.4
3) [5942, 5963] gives -0.03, 18.8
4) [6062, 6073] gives -0.08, 20.2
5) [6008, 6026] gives -0.01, 18.7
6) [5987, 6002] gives -0.02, 18.8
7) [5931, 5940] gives -0.05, 18.9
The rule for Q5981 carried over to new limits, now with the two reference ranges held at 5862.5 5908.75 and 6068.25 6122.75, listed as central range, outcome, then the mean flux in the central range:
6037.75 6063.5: -0.36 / 19.2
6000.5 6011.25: 0.53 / 17.7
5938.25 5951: -0.57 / 19.1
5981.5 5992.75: -0.27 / 19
